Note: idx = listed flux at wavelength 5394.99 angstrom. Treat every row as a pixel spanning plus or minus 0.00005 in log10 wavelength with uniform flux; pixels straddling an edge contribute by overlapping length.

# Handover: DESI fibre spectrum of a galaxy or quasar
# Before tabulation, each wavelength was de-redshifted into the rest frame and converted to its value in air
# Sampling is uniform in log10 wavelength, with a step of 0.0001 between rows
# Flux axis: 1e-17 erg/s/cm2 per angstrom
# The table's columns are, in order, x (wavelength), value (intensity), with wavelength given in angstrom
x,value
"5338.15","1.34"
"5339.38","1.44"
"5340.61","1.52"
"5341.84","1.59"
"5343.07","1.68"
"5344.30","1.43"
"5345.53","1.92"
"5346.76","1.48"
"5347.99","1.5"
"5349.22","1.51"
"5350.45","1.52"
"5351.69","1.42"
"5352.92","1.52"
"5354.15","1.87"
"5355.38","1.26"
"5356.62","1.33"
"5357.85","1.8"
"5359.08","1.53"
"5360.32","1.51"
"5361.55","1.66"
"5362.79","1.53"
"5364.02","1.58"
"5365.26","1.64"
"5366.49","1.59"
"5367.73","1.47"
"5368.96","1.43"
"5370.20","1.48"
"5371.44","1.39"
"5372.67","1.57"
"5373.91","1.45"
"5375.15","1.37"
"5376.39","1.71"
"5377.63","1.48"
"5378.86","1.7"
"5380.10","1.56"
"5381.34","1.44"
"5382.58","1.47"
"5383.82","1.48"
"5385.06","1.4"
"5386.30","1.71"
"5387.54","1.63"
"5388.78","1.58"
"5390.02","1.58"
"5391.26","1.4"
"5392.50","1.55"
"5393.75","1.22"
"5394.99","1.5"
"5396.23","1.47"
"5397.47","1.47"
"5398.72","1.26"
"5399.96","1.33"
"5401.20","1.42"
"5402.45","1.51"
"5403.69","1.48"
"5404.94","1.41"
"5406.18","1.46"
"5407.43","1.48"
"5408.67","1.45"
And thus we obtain 1.5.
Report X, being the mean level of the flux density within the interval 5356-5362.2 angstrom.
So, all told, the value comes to 1.57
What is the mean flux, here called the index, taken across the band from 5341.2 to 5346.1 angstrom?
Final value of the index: 1.65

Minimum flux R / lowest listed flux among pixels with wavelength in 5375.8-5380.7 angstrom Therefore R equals 1.48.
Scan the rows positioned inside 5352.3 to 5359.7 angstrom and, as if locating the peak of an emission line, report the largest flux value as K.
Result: 1.87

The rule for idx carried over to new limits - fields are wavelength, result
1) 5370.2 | 1.48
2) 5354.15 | 1.87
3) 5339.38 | 1.44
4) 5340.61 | 1.52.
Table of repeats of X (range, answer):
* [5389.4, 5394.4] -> 1.44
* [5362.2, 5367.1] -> 1.59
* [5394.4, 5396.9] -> 1.49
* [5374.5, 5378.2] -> 1.52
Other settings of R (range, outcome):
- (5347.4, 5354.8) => 1.42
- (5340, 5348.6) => 1.43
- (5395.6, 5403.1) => 1.26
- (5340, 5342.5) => 1.52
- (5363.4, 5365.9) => 1.58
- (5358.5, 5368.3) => 1.47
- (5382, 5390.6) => 1.4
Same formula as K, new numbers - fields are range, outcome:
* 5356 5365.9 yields 1.8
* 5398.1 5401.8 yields 1.42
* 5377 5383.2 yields 1.7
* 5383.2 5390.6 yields 1.71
